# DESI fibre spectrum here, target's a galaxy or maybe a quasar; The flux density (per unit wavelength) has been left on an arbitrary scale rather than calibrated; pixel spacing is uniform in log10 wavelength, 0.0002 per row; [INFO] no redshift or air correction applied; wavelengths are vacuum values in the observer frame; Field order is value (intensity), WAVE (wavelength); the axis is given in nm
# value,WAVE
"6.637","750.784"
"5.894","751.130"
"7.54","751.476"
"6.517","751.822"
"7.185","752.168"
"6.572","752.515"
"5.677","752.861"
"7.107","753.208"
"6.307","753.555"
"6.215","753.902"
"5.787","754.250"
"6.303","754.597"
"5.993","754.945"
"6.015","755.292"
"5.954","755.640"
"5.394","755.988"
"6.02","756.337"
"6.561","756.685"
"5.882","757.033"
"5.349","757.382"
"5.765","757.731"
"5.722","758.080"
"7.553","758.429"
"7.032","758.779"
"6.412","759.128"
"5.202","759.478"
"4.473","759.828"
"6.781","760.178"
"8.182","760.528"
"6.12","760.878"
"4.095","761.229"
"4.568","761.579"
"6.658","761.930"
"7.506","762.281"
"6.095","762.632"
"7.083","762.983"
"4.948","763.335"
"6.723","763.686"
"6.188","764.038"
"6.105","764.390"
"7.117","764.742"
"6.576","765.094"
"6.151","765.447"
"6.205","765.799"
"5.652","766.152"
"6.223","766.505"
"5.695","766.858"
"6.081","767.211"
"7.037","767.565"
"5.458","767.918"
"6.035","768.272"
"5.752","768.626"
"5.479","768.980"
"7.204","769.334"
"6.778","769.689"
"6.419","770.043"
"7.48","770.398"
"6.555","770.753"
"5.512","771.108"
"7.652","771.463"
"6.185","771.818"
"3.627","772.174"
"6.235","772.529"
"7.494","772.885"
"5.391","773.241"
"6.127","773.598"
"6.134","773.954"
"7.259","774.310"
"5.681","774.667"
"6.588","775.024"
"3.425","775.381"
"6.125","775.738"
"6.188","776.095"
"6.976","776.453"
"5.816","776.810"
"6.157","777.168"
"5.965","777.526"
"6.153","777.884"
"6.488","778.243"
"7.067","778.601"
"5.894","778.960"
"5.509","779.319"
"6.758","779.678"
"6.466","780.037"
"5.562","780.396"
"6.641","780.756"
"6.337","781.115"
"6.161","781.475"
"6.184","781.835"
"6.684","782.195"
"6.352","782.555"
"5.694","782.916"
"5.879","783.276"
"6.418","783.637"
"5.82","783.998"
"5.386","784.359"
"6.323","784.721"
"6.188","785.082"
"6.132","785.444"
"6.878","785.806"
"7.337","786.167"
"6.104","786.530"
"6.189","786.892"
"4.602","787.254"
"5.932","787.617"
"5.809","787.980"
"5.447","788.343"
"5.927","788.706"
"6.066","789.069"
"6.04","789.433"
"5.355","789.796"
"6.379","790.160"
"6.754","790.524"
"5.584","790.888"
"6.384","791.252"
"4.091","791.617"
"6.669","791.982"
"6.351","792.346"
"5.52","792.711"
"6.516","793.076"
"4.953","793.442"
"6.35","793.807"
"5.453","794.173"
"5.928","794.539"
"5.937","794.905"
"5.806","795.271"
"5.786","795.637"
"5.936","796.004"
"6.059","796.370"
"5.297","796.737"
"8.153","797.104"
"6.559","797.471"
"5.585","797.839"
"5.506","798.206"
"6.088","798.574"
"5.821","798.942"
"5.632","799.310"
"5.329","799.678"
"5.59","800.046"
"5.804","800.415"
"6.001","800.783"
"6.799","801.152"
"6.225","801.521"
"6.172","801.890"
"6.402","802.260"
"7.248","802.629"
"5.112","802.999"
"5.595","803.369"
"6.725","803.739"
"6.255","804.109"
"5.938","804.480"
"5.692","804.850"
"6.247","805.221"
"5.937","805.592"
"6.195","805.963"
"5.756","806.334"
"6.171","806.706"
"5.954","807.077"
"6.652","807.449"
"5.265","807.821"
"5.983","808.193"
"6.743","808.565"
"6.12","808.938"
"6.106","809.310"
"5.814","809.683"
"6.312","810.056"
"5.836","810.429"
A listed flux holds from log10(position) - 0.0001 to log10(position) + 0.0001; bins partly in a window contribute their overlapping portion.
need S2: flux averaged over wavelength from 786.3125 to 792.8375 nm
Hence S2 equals 5.86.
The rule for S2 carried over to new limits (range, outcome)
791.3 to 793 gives 5.77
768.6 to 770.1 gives 6.38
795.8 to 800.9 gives 5.95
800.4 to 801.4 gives 6.27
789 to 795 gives 5.9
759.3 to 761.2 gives 5.99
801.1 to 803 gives 6.41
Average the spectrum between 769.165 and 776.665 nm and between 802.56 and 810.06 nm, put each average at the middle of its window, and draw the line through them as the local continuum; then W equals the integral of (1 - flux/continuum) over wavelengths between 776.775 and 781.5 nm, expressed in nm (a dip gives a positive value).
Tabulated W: -0.02 nm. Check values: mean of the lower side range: 6.24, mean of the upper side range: 6.06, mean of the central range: 6.23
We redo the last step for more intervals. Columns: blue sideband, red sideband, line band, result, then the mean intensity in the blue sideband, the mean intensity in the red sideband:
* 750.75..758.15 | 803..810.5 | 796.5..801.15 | 0.07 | 6.2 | 6.05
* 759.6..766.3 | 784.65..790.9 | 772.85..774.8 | -0.05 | 6.17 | 6.07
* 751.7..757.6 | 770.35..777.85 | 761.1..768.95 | 0.05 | 6.16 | 6.1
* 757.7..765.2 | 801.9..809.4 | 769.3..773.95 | -0.09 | 6.23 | 6.11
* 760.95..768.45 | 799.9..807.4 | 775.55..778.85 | -0.11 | 6.11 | 6.1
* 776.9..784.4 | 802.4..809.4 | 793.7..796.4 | 0.11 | 6.18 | 6.09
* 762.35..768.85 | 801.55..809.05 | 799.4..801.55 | 0.07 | 6.19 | 6.11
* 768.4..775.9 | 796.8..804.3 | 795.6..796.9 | 0.07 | 6.15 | 6.12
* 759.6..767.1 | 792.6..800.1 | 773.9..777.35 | 0.01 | 6.14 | 5.9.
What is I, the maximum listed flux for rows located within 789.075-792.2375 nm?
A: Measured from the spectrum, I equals 6.754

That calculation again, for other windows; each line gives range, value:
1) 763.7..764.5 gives 6.188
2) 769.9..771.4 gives 7.48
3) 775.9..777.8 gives 6.976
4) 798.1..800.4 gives 6.088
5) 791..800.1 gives 8.153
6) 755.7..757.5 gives 6.561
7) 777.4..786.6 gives 7.337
